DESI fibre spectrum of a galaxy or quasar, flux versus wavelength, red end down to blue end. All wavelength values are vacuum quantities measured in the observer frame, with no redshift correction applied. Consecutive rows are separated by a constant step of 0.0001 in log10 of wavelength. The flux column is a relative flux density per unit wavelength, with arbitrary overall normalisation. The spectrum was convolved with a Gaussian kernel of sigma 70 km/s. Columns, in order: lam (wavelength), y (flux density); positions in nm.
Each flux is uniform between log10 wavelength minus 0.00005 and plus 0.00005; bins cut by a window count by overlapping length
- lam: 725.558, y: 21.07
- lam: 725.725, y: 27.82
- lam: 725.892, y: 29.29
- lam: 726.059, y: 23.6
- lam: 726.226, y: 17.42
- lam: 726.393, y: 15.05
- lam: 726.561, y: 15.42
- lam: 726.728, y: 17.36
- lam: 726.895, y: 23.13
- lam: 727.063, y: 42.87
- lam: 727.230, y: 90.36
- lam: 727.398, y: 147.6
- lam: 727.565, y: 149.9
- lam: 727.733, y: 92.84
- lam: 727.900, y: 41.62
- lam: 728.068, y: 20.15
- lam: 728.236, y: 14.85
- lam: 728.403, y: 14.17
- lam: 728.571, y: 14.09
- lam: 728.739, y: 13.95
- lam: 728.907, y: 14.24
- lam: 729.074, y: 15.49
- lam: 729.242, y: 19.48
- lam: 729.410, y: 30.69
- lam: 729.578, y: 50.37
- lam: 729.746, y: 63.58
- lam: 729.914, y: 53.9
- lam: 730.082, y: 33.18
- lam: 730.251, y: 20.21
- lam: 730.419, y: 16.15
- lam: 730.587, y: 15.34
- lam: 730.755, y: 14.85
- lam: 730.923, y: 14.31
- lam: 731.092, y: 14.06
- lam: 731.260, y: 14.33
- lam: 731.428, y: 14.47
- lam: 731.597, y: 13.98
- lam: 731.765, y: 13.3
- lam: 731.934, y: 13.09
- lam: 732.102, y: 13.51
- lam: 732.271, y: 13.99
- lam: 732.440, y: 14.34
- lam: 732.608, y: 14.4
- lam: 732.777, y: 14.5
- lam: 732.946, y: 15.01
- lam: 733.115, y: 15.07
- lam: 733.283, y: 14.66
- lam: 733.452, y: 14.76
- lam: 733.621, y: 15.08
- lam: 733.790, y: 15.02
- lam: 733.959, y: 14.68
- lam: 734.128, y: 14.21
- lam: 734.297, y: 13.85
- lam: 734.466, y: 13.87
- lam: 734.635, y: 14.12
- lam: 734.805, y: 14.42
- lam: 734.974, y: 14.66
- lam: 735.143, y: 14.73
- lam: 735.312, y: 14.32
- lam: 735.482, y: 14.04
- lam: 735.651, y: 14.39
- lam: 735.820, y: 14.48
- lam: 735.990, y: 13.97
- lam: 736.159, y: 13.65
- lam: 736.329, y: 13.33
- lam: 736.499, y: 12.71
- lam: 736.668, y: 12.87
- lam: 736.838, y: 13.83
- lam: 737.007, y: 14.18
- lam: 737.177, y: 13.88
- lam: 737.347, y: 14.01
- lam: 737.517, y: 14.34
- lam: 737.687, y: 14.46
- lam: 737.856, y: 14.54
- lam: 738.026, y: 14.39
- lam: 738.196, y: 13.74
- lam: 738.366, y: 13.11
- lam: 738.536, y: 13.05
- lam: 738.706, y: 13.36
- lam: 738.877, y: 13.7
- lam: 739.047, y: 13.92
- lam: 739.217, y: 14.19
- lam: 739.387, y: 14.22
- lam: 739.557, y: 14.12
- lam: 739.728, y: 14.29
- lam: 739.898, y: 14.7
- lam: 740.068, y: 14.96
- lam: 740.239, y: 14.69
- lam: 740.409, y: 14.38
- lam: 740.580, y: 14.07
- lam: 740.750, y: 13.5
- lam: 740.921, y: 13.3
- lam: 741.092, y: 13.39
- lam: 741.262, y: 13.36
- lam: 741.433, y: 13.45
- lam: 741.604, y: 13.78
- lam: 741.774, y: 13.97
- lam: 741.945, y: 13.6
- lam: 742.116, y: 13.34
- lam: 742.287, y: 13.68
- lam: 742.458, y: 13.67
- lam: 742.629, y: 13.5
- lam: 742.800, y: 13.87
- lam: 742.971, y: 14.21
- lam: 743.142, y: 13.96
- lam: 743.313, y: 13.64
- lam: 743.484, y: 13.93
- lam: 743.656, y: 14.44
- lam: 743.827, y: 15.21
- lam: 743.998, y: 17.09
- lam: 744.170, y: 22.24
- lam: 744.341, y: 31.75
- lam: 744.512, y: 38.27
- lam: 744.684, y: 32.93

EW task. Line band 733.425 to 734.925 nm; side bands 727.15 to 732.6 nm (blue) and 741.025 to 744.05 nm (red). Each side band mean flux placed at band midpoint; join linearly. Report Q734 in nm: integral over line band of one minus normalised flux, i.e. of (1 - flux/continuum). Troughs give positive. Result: 0.70 nm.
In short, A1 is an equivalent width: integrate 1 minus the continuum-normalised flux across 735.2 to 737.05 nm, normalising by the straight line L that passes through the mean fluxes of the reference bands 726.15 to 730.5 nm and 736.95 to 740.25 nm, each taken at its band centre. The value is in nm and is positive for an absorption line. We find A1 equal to 0.59 nm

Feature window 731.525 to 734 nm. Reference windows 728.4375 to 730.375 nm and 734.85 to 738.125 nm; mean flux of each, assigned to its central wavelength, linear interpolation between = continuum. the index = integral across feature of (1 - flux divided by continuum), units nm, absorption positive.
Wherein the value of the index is 0.85 nm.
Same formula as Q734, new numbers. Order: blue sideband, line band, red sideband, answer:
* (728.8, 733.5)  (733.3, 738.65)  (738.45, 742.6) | 0.93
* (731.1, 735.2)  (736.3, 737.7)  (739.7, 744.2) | 0.06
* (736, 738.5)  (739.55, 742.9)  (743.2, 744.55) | 0.69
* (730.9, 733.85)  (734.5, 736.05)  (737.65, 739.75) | -0.02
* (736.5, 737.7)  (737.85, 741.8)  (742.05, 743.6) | -0.03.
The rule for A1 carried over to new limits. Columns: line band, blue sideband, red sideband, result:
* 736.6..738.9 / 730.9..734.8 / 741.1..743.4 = 0.024 nm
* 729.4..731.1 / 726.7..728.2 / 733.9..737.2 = 0.706 nm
